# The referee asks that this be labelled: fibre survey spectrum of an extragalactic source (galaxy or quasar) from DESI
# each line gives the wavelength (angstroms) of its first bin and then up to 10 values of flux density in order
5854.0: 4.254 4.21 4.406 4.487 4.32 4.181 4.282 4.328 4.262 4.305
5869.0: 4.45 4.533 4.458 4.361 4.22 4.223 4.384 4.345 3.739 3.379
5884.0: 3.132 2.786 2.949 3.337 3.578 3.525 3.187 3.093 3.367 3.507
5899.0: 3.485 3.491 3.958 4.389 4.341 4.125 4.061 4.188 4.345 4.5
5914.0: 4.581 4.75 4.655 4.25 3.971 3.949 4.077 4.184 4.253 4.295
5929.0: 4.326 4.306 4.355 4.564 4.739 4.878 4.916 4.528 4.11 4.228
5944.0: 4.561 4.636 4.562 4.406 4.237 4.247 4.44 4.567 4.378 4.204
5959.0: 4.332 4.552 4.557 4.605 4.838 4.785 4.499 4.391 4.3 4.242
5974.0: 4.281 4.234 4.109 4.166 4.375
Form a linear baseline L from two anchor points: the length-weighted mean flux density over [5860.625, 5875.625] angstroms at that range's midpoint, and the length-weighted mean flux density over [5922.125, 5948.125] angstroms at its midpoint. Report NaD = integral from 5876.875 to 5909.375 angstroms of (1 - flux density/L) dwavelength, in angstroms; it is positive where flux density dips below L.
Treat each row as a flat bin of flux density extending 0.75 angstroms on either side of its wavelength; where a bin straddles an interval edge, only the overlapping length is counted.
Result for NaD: 5.44 angstroms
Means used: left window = 4.34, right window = 4.44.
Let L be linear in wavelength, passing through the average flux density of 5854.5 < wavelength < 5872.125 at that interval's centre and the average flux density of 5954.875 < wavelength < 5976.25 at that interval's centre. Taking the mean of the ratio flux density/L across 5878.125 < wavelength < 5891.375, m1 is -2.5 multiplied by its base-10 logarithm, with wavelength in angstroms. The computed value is 0.25 mag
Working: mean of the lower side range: 4.35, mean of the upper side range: 4.44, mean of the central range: 3.46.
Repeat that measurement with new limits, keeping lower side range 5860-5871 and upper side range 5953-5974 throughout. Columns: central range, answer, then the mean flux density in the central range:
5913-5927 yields 0.03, 4.3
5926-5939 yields -0.02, 4.53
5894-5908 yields 0.16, 3.78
